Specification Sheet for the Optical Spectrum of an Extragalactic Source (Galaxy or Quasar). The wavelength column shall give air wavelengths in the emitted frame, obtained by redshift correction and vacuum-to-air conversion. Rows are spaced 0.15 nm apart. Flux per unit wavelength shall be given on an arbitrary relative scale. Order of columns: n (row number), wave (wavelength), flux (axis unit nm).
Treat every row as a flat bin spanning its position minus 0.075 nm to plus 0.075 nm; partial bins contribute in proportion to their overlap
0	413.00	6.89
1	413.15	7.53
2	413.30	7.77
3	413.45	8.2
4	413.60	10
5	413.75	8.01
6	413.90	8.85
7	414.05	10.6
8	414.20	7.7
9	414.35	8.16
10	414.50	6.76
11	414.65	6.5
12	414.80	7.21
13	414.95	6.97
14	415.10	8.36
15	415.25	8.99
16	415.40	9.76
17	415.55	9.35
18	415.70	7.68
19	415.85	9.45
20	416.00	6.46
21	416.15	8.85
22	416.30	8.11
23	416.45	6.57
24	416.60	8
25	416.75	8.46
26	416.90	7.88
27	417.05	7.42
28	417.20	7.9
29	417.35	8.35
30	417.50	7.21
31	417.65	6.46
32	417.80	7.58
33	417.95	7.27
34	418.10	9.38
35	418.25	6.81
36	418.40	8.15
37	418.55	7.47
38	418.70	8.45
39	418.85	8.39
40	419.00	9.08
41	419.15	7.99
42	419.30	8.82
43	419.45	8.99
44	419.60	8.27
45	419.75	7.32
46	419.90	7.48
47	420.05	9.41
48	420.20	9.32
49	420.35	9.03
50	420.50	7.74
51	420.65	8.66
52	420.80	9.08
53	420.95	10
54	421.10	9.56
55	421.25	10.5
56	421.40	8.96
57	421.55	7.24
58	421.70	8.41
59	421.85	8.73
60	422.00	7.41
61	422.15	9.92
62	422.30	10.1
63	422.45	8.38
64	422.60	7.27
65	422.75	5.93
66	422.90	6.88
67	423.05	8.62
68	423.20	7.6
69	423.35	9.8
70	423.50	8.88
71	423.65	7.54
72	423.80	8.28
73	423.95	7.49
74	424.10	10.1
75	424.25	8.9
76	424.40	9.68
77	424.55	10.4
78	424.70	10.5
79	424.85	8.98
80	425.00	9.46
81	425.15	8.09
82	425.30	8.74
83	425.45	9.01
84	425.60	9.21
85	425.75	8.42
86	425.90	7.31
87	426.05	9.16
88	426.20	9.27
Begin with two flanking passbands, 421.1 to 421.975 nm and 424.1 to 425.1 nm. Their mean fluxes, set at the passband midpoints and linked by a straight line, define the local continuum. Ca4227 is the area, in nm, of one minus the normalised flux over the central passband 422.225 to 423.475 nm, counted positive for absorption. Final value 0.14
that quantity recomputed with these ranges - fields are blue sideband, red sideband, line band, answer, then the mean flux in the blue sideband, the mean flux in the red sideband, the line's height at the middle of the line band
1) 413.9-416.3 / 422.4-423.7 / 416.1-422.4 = -0.252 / 8.2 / 7.87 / 8.03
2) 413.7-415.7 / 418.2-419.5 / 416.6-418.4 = 0.112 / 8.23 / 8.25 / 8.24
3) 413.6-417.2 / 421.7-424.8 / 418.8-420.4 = -0.030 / 8.13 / 8.62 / 8.39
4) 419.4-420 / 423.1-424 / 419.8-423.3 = -0.162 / 8.03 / 8.3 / 8.16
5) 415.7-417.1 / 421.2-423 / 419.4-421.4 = -0.172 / 7.91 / 8.28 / 8.17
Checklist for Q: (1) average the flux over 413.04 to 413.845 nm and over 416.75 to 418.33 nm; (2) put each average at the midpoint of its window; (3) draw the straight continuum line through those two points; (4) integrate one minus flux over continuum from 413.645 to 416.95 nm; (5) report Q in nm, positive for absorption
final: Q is -0.06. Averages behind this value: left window 8.25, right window 7.67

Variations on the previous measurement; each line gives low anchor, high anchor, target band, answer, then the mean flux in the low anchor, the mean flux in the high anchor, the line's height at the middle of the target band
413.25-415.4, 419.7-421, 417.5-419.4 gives 0.12 nm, 8.21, 8.67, 8.53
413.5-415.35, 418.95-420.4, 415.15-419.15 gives 0.15 nm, 8.2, 8.55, 8.38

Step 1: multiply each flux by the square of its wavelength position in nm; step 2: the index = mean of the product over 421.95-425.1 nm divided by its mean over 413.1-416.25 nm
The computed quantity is 1.1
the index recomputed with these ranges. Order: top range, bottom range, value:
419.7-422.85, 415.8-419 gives 1.11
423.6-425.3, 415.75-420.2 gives 1.16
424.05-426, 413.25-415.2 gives 1.19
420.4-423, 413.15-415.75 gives 1.07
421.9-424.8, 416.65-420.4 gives 1.09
